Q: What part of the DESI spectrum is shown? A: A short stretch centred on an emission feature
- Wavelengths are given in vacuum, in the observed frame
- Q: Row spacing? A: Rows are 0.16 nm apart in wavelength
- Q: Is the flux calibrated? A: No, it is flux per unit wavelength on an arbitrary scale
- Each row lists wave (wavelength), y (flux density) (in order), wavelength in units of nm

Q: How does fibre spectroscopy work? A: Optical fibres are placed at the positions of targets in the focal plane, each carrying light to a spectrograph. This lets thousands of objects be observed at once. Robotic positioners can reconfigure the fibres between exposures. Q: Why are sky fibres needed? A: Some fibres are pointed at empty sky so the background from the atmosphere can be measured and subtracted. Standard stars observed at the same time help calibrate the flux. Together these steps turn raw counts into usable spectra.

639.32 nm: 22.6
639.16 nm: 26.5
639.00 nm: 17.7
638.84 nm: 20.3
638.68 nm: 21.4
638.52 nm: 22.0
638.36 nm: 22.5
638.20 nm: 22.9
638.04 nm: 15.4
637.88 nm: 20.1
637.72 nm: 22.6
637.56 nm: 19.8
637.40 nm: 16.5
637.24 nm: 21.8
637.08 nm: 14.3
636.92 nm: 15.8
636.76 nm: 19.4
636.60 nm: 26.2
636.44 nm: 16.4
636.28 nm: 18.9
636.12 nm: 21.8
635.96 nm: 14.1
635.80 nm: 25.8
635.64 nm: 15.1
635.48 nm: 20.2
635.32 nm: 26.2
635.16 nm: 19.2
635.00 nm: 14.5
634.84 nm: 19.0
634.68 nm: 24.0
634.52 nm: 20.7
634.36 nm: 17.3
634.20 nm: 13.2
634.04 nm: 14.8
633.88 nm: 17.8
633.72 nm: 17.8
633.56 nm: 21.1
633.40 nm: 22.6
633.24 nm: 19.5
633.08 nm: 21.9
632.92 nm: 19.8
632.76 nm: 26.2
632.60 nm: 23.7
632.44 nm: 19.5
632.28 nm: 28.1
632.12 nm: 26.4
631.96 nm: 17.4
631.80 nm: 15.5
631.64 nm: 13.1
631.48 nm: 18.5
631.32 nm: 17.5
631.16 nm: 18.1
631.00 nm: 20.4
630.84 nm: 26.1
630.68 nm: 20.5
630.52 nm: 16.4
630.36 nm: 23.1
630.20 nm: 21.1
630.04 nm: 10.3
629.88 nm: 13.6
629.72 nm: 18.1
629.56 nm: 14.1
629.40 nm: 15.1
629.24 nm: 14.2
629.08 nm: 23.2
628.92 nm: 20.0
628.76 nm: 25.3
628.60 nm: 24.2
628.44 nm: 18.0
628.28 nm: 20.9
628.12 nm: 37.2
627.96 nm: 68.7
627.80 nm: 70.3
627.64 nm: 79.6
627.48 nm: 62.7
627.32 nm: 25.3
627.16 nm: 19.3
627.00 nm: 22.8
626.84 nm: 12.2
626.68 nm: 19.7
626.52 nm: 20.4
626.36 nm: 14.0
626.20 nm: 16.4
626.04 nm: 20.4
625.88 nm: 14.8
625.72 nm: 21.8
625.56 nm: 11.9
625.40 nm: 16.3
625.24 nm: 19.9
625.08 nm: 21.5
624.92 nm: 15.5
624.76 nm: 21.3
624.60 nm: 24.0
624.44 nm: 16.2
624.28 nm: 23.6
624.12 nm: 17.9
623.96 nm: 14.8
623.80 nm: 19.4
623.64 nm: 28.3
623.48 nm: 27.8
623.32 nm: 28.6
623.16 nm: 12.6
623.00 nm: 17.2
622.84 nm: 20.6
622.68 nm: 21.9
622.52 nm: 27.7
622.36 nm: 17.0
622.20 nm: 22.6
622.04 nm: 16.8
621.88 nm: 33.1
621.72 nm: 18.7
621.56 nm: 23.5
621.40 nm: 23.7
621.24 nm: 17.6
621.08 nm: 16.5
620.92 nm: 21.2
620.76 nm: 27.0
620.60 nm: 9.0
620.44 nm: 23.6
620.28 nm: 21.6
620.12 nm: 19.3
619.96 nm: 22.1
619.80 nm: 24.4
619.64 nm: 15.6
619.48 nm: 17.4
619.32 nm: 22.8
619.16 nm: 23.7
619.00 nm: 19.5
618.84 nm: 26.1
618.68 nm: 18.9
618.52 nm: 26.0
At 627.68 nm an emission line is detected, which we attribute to Hbeta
